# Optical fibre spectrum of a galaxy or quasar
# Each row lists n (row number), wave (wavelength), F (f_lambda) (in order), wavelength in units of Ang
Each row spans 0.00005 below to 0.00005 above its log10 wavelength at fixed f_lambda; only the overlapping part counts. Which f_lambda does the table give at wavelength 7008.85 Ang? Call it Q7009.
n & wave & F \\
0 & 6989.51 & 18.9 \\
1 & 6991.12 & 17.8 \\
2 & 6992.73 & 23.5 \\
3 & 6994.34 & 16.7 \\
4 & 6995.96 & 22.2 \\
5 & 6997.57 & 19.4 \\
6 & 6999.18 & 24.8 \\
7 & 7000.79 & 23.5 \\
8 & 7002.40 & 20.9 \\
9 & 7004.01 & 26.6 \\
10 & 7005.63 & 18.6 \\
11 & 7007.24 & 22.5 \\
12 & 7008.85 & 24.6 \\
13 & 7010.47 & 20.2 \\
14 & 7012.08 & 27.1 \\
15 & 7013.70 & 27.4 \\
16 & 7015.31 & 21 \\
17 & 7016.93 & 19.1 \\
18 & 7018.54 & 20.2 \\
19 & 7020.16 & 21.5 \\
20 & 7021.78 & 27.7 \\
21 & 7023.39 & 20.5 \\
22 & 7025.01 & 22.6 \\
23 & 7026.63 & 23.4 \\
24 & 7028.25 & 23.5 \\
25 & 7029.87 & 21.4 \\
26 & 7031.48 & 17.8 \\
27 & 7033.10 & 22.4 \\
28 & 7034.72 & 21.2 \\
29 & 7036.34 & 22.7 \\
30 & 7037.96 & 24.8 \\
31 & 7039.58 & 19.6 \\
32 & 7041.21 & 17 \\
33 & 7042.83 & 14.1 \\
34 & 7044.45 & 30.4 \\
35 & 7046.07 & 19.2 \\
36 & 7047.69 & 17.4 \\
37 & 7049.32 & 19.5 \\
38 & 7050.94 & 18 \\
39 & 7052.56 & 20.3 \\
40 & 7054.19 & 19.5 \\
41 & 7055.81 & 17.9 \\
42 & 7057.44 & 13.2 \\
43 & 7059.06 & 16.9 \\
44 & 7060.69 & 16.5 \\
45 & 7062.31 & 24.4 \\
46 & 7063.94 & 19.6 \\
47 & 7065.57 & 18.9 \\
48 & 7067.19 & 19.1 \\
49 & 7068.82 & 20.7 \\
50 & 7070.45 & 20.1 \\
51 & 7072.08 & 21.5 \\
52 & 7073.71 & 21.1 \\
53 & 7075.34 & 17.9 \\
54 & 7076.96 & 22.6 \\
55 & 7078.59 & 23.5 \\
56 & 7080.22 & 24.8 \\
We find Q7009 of 24.6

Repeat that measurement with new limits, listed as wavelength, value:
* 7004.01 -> 26.6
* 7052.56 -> 20.3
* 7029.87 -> 21.4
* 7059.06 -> 16.9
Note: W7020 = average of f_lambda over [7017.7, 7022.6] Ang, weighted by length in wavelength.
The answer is 23.1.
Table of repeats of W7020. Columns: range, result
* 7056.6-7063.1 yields 17.7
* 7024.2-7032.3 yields 21.7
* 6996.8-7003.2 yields 22.2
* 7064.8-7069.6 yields 19.6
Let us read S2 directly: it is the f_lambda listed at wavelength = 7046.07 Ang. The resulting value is 19.2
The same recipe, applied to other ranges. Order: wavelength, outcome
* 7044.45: 30.4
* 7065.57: 18.9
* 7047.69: 17.4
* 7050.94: 18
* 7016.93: 19.1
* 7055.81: 17.9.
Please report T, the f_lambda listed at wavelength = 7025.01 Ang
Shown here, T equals 22.6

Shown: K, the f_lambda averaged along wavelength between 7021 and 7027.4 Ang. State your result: 23.5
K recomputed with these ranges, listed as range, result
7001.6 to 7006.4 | 22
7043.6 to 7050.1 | 21.6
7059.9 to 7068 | 19.7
